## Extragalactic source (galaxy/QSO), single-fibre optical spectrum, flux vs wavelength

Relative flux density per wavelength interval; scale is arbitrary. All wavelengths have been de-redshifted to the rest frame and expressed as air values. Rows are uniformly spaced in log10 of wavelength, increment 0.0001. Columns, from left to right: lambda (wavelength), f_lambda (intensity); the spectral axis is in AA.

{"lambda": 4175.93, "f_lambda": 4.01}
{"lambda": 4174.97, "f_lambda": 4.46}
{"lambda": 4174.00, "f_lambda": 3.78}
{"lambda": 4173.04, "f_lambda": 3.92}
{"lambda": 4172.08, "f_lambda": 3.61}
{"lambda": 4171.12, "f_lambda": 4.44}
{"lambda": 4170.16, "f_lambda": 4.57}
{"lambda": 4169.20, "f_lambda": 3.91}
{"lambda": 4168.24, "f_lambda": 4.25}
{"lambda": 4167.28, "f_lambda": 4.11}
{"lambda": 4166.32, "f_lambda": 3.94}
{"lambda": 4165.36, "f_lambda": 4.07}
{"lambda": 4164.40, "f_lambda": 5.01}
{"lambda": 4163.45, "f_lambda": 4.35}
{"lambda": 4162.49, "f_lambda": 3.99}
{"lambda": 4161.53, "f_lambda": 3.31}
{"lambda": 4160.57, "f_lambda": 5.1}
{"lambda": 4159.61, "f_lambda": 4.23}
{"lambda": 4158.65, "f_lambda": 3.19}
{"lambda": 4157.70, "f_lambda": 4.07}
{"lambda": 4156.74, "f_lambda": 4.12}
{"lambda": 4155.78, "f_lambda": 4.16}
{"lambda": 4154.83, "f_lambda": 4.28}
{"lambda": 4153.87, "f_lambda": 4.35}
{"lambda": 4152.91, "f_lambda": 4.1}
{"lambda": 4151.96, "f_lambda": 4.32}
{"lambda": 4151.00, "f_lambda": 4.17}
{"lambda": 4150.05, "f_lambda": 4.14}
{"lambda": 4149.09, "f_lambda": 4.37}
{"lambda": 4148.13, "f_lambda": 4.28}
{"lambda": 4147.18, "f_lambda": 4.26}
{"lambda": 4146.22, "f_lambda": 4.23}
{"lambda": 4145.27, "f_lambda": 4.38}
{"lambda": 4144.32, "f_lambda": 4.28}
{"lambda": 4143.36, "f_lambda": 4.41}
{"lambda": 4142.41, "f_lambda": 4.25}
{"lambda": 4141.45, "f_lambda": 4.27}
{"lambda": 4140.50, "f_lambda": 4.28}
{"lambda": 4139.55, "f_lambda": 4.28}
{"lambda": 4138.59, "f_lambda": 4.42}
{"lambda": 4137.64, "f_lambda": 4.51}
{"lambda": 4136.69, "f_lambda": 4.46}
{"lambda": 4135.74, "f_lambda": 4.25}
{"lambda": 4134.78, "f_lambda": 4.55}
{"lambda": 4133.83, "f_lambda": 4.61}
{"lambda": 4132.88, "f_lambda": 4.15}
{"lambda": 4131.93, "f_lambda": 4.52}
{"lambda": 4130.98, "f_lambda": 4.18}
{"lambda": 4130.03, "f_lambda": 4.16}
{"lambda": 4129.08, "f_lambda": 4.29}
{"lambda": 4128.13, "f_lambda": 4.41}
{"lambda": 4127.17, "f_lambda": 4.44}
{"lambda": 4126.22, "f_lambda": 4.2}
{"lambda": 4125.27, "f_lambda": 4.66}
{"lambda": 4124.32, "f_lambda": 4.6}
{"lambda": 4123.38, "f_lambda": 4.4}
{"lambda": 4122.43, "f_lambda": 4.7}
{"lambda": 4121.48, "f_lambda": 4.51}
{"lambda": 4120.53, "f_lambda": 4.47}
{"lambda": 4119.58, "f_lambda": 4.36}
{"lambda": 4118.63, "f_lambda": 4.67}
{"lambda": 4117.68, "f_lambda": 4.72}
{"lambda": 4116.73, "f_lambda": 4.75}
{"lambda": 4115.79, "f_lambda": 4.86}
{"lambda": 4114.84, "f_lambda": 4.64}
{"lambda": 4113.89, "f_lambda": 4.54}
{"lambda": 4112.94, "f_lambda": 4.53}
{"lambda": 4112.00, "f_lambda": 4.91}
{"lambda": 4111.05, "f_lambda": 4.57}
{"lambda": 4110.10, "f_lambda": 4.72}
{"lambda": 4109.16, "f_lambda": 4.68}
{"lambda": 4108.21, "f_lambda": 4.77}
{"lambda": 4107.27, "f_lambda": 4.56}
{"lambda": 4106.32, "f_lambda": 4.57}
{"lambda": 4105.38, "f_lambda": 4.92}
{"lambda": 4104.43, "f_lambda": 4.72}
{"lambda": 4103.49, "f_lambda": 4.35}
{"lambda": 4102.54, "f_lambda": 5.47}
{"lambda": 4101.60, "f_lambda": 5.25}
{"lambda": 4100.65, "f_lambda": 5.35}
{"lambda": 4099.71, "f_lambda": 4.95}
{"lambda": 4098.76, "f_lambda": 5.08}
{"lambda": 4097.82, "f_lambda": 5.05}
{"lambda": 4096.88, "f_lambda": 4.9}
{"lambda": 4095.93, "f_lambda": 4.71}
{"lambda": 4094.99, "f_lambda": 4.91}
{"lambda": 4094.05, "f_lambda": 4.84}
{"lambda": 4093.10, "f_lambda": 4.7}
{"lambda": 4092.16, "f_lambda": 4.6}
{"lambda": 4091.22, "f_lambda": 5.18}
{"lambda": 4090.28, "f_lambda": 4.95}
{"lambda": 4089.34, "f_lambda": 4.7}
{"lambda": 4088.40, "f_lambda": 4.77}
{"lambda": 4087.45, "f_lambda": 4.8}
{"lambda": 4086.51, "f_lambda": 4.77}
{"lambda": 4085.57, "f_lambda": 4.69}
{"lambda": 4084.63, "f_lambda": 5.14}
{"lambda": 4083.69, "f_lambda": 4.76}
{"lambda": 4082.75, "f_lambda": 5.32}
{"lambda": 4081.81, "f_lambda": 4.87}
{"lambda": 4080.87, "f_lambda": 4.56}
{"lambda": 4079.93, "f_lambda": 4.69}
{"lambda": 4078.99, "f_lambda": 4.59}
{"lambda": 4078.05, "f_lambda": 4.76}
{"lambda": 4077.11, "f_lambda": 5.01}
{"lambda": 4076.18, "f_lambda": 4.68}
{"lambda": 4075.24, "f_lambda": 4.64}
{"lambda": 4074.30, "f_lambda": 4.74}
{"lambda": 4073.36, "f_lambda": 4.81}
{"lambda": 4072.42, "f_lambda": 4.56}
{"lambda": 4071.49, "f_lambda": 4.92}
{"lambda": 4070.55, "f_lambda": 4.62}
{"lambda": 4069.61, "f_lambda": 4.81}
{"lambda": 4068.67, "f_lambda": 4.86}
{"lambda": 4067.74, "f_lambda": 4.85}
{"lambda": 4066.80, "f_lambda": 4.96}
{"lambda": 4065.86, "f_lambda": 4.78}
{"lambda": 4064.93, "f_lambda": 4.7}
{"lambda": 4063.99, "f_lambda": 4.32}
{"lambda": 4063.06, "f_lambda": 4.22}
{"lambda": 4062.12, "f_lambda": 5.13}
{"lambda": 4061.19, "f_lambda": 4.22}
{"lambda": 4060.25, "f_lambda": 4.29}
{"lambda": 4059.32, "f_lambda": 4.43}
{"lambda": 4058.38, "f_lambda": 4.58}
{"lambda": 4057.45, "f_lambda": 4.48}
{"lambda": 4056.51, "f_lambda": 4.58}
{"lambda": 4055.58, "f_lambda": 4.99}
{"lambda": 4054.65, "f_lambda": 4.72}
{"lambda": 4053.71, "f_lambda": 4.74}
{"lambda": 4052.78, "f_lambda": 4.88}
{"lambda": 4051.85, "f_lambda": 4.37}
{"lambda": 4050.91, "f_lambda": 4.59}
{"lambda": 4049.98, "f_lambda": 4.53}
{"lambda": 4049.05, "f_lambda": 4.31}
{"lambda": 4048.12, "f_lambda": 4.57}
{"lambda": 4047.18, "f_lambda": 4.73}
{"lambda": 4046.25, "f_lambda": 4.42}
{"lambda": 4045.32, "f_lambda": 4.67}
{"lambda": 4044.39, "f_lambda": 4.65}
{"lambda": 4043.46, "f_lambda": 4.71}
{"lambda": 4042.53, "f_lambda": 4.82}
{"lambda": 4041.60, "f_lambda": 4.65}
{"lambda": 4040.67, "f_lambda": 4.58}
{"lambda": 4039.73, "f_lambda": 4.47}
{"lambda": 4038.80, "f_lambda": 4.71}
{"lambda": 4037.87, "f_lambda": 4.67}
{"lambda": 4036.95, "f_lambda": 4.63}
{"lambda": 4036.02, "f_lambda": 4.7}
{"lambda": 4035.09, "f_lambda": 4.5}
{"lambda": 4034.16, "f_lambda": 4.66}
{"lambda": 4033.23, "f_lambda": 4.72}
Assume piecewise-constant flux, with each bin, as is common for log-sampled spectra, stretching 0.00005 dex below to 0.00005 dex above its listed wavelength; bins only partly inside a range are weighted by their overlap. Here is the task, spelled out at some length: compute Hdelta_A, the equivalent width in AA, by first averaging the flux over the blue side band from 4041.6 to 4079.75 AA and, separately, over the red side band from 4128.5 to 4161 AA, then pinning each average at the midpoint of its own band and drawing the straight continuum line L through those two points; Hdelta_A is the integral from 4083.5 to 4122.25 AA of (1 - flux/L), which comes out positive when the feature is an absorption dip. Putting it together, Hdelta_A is -2.8 AA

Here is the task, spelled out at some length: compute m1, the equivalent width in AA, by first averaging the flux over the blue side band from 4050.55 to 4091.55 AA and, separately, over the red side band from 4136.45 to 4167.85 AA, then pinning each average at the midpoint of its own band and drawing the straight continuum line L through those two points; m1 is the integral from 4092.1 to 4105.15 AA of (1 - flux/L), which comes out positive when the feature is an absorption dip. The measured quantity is -1.1 AA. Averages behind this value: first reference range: 4.73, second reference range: 4.23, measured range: 4.93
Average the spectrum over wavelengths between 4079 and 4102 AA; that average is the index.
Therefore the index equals 4.89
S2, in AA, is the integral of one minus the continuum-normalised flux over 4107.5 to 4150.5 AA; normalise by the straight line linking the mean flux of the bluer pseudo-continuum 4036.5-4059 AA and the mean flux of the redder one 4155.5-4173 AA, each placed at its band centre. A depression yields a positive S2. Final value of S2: -1.8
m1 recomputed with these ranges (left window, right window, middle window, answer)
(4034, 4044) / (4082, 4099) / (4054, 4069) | 0.4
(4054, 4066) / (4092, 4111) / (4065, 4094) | -0.6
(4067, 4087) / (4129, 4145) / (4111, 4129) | -0.4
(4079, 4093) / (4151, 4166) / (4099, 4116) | -0.6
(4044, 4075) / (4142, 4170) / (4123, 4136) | -0.2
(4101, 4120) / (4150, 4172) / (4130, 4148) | 0.3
